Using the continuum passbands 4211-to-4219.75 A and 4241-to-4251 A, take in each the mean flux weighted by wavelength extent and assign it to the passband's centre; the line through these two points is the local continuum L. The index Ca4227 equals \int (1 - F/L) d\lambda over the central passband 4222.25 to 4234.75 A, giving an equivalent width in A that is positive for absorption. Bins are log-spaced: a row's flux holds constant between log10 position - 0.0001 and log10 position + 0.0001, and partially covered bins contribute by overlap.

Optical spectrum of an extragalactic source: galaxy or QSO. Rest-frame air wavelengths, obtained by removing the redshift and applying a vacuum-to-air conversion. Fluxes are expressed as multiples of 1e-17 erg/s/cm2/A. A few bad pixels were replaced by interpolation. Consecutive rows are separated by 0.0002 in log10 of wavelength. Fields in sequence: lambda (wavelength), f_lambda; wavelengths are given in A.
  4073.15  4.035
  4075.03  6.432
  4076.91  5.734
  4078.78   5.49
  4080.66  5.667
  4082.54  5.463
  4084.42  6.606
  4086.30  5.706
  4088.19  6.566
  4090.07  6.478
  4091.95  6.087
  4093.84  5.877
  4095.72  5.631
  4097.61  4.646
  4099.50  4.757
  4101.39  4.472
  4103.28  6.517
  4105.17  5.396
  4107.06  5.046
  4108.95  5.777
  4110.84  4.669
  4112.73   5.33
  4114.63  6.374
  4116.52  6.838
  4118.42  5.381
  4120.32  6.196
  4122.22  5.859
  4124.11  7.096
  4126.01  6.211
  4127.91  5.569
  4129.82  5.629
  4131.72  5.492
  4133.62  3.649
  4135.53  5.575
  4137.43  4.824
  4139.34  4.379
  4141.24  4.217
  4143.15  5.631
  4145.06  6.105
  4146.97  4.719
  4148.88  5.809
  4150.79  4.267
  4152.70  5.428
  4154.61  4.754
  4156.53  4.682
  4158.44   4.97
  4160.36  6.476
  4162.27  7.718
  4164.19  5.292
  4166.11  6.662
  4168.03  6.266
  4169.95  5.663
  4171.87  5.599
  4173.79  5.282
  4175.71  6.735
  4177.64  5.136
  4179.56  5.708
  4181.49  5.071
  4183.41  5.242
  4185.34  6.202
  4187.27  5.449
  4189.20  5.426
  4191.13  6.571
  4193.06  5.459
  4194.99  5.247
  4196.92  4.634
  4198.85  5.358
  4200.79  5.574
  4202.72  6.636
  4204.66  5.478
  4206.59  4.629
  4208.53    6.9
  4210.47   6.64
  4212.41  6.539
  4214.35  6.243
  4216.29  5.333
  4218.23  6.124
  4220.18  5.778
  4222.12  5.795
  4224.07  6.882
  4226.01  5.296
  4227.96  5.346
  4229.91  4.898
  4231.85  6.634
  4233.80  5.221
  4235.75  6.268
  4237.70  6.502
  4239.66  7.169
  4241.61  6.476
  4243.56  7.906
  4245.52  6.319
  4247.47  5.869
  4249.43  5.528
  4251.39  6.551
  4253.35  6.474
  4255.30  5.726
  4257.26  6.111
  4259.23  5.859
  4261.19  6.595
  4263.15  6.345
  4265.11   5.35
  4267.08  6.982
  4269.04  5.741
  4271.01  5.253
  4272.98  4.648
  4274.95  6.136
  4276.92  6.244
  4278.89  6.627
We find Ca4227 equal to 1.0 A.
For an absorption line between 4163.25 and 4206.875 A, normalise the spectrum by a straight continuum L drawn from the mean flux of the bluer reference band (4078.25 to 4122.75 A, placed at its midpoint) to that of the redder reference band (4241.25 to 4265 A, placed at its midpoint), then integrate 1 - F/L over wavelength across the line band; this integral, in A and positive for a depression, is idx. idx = 2.8 A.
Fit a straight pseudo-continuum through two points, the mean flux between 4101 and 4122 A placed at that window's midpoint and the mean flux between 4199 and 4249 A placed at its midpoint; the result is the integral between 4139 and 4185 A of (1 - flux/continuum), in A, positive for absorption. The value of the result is 2.7 A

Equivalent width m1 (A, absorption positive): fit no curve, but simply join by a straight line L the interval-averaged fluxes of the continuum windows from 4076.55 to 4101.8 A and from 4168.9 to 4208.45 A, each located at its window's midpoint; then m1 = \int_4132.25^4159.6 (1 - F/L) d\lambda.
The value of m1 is 3.3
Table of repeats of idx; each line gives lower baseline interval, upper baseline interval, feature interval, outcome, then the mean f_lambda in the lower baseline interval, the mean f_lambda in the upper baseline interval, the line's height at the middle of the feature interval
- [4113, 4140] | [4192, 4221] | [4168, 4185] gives 0.3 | 5.65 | 5.77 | 5.73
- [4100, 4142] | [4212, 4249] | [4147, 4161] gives 1.3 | 5.48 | 6.12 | 5.67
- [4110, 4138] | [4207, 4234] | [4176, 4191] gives 0.7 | 5.66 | 5.97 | 5.85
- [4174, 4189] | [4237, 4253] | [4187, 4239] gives 2.1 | 5.62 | 6.53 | 6.07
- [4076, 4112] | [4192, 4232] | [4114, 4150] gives 0.7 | 5.61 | 5.77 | 5.66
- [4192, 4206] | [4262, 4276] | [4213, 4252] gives -3.3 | 5.47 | 5.79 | 5.62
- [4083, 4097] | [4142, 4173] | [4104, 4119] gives 0.8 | 6.08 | 5.62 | 5.93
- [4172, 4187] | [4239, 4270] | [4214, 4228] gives 0.3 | 5.61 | 6.31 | 6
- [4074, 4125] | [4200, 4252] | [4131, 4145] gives 2.3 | 5.78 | 6.09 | 5.87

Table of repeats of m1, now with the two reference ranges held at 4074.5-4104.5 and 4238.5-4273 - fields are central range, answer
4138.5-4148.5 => 1.4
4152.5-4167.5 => 0.4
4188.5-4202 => 1.2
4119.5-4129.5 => -0.5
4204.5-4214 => 0.0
